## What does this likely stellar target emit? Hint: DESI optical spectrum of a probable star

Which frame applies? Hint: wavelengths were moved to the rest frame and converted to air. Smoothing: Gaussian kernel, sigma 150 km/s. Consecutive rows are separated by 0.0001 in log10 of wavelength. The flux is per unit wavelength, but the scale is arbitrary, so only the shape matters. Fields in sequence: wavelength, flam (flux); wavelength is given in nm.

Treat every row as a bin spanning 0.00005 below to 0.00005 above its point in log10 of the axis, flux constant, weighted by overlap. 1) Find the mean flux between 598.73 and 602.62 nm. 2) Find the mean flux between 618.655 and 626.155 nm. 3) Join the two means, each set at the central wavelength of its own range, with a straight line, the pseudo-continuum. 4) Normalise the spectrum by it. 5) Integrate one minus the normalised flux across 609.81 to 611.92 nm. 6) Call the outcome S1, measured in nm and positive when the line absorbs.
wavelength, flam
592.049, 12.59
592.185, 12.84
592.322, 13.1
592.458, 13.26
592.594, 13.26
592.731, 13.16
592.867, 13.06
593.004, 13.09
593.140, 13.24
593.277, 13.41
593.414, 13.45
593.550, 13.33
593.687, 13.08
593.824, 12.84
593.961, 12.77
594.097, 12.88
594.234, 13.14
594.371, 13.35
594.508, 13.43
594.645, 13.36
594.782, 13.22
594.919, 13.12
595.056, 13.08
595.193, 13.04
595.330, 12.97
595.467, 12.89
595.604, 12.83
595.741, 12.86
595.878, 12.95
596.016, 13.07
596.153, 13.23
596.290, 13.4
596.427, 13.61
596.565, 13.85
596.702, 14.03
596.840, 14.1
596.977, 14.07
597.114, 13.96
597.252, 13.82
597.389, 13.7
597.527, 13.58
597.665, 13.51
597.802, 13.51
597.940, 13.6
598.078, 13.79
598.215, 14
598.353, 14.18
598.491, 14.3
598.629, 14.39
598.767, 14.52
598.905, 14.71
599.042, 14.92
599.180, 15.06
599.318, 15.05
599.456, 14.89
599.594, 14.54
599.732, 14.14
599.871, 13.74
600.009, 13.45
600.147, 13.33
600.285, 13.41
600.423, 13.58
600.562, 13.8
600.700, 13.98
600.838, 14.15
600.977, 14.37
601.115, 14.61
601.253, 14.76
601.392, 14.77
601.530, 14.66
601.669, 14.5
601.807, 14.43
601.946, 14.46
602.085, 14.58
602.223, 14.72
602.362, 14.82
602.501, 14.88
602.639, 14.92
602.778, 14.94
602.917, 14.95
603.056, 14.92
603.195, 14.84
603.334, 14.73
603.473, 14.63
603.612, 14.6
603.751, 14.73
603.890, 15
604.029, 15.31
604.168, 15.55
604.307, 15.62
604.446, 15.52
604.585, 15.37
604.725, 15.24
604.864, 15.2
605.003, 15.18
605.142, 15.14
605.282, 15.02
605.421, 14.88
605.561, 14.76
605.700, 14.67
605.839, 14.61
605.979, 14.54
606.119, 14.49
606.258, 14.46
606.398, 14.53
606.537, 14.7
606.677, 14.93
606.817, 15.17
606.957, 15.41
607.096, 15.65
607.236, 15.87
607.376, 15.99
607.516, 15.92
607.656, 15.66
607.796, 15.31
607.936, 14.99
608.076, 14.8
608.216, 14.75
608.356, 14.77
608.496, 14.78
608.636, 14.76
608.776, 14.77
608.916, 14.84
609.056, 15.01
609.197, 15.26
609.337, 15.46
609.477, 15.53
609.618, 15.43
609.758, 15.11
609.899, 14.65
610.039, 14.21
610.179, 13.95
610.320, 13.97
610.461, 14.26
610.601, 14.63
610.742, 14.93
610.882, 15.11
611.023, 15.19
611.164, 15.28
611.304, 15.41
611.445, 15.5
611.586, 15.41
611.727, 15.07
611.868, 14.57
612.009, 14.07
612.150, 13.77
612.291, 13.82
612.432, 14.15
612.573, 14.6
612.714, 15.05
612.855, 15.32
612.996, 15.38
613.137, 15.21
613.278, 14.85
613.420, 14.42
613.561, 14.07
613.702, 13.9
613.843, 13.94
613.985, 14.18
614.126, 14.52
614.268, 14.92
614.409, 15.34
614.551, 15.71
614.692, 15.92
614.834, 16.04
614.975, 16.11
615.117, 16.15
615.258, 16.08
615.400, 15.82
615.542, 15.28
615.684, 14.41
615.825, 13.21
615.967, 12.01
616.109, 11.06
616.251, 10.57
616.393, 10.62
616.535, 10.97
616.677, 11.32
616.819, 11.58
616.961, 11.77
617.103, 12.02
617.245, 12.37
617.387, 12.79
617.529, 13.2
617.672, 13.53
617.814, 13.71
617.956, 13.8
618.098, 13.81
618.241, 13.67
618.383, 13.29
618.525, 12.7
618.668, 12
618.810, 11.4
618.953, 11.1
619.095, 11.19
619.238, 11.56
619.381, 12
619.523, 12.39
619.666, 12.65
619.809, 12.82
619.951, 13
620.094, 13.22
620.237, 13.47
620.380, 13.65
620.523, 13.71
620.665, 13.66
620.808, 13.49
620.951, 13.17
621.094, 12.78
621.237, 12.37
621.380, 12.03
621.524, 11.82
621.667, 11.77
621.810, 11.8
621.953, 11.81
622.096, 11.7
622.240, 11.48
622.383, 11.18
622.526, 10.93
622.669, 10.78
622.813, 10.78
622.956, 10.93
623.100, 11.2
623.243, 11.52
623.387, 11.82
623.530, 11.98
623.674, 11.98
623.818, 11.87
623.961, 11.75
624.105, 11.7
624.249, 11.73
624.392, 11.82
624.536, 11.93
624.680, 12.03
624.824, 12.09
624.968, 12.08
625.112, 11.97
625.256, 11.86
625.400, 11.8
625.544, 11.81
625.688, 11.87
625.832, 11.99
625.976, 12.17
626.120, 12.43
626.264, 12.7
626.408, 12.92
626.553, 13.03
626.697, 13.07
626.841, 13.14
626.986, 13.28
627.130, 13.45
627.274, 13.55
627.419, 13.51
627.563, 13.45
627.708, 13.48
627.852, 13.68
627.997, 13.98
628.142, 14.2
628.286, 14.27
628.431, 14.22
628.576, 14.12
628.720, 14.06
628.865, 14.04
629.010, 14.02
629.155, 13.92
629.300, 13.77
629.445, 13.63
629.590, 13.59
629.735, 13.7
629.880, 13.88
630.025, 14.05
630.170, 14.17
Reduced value -0.24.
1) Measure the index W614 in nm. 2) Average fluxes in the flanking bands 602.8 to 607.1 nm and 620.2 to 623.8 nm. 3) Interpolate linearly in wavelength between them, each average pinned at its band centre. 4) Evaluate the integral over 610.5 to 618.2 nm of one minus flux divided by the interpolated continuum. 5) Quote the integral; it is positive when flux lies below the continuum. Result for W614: -0.43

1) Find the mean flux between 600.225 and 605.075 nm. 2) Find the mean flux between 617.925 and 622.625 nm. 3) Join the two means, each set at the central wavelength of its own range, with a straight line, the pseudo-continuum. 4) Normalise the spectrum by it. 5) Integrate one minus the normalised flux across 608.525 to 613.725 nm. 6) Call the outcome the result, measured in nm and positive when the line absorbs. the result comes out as -0.440 nm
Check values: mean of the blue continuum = 14.7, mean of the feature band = 14.8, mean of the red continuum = 12.4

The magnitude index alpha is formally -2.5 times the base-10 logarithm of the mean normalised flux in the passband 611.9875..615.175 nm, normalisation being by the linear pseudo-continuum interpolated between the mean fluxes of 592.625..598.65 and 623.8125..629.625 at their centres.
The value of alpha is -0.13 mag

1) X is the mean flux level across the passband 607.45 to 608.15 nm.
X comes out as 15.3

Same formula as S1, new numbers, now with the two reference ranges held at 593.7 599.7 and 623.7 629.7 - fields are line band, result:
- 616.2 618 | 0.14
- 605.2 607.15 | -0.20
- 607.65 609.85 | -0.28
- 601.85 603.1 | -0.12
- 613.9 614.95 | -0.16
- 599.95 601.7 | -0.07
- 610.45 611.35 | -0.11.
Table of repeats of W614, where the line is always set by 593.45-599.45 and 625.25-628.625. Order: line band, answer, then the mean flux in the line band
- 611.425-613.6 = -0.22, 14.7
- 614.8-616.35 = -0.10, 14.1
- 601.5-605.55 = -0.43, 14.9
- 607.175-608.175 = -0.15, 15.5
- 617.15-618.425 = -0.01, 13.3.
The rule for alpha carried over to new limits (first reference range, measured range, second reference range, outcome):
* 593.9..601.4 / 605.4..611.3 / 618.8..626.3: -0.15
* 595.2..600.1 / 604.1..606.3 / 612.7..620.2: -0.10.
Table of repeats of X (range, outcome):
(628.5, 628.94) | 14.1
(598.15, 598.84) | 14.3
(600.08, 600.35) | 13.4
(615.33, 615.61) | 15.5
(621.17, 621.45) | 12.2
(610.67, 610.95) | 15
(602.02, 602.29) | 14.7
